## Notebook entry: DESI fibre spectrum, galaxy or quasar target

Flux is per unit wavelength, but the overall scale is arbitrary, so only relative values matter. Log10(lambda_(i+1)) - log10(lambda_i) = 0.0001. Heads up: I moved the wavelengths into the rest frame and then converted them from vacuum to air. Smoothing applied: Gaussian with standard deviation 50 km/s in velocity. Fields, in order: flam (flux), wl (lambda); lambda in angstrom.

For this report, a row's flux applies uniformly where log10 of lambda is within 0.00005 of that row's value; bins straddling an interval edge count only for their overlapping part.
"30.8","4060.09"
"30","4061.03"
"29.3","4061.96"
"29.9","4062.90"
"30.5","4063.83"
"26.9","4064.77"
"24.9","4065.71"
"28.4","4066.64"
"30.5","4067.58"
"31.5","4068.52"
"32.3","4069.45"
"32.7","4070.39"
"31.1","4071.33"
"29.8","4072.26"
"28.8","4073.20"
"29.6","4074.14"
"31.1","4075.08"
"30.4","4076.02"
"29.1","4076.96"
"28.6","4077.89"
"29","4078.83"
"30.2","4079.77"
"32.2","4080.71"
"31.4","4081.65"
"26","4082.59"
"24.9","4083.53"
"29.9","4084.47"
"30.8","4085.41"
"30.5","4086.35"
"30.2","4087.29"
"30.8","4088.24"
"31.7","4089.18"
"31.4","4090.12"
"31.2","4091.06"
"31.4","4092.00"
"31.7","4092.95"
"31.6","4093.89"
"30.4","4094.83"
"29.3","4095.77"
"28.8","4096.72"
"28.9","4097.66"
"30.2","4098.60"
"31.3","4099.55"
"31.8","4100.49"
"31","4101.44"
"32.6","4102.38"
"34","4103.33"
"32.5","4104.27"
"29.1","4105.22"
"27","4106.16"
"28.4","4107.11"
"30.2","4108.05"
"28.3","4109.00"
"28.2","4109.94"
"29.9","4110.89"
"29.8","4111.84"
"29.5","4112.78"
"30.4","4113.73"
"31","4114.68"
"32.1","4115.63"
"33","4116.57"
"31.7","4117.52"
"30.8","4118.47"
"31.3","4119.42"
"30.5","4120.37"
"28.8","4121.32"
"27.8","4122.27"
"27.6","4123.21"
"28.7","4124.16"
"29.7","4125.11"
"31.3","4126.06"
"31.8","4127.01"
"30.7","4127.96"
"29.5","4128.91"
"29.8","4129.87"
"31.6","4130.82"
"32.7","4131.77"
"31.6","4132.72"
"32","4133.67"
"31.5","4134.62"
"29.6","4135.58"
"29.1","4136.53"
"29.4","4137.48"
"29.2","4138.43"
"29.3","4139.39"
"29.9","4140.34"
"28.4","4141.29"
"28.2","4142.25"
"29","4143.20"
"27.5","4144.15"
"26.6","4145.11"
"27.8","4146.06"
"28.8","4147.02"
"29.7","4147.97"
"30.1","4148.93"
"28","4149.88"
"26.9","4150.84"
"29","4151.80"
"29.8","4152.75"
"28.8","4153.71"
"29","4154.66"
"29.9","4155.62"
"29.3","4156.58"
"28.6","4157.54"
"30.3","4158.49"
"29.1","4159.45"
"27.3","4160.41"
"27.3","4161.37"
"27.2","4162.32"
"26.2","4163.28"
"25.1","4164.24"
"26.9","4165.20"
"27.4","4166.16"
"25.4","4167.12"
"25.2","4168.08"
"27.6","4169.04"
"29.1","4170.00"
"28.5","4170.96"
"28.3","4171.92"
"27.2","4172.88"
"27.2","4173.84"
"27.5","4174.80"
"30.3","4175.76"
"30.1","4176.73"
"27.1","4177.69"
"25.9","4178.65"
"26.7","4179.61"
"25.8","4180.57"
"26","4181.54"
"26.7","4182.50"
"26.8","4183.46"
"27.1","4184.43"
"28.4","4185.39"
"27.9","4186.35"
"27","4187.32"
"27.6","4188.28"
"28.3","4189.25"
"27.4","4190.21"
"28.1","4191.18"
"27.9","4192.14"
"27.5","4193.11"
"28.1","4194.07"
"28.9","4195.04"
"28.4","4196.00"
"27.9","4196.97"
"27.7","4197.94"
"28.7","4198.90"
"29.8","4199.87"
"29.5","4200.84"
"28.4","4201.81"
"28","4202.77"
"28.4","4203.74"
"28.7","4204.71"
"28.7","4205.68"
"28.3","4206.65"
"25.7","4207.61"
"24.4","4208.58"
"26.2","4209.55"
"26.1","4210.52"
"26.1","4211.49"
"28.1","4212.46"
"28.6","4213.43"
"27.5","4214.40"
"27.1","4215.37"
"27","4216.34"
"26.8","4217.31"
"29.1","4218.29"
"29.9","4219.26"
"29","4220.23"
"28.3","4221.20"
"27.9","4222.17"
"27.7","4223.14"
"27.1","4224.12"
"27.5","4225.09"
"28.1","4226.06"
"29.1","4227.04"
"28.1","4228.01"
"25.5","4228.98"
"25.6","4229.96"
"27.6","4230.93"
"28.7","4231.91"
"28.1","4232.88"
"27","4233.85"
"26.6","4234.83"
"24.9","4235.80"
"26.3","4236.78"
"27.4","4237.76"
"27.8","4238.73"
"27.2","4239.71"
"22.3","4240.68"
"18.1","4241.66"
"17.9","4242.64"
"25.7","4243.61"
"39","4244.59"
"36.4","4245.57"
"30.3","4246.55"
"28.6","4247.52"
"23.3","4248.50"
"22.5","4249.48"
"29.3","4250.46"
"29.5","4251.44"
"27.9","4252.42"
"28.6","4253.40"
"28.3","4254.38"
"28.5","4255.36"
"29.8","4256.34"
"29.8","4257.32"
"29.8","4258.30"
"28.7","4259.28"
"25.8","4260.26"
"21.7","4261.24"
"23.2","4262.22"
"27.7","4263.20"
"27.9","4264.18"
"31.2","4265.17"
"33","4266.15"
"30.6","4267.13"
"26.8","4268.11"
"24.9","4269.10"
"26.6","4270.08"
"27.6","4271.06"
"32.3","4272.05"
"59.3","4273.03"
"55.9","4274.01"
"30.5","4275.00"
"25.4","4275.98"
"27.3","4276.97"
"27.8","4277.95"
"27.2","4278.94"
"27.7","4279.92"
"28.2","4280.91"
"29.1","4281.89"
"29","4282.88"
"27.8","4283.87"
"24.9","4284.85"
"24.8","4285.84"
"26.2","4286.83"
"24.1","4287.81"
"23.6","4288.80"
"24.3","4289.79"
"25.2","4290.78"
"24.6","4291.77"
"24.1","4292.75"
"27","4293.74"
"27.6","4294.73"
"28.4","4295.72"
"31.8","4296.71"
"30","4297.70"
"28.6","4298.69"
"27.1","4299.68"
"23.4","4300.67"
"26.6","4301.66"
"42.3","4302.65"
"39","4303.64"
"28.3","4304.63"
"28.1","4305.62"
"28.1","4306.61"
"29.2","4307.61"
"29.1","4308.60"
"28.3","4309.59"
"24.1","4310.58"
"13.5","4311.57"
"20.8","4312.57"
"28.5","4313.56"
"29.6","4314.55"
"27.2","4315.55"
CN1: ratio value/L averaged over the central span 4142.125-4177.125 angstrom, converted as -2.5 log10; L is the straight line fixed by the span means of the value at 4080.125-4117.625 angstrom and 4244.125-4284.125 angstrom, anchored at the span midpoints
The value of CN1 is 0.08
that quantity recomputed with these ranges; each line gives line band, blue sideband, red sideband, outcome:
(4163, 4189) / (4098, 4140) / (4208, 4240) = 0.06 mag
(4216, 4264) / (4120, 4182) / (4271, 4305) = 0.07 mag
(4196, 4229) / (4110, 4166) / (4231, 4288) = 0.04 mag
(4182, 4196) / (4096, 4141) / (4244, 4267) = 0.07 mag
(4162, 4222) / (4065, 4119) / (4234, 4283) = 0.07 mag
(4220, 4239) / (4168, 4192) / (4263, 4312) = 0.03 mag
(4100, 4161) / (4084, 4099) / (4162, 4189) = -0.03 mag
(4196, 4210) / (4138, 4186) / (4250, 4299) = 0.01 mag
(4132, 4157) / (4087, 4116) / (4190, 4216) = 0.00 mag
